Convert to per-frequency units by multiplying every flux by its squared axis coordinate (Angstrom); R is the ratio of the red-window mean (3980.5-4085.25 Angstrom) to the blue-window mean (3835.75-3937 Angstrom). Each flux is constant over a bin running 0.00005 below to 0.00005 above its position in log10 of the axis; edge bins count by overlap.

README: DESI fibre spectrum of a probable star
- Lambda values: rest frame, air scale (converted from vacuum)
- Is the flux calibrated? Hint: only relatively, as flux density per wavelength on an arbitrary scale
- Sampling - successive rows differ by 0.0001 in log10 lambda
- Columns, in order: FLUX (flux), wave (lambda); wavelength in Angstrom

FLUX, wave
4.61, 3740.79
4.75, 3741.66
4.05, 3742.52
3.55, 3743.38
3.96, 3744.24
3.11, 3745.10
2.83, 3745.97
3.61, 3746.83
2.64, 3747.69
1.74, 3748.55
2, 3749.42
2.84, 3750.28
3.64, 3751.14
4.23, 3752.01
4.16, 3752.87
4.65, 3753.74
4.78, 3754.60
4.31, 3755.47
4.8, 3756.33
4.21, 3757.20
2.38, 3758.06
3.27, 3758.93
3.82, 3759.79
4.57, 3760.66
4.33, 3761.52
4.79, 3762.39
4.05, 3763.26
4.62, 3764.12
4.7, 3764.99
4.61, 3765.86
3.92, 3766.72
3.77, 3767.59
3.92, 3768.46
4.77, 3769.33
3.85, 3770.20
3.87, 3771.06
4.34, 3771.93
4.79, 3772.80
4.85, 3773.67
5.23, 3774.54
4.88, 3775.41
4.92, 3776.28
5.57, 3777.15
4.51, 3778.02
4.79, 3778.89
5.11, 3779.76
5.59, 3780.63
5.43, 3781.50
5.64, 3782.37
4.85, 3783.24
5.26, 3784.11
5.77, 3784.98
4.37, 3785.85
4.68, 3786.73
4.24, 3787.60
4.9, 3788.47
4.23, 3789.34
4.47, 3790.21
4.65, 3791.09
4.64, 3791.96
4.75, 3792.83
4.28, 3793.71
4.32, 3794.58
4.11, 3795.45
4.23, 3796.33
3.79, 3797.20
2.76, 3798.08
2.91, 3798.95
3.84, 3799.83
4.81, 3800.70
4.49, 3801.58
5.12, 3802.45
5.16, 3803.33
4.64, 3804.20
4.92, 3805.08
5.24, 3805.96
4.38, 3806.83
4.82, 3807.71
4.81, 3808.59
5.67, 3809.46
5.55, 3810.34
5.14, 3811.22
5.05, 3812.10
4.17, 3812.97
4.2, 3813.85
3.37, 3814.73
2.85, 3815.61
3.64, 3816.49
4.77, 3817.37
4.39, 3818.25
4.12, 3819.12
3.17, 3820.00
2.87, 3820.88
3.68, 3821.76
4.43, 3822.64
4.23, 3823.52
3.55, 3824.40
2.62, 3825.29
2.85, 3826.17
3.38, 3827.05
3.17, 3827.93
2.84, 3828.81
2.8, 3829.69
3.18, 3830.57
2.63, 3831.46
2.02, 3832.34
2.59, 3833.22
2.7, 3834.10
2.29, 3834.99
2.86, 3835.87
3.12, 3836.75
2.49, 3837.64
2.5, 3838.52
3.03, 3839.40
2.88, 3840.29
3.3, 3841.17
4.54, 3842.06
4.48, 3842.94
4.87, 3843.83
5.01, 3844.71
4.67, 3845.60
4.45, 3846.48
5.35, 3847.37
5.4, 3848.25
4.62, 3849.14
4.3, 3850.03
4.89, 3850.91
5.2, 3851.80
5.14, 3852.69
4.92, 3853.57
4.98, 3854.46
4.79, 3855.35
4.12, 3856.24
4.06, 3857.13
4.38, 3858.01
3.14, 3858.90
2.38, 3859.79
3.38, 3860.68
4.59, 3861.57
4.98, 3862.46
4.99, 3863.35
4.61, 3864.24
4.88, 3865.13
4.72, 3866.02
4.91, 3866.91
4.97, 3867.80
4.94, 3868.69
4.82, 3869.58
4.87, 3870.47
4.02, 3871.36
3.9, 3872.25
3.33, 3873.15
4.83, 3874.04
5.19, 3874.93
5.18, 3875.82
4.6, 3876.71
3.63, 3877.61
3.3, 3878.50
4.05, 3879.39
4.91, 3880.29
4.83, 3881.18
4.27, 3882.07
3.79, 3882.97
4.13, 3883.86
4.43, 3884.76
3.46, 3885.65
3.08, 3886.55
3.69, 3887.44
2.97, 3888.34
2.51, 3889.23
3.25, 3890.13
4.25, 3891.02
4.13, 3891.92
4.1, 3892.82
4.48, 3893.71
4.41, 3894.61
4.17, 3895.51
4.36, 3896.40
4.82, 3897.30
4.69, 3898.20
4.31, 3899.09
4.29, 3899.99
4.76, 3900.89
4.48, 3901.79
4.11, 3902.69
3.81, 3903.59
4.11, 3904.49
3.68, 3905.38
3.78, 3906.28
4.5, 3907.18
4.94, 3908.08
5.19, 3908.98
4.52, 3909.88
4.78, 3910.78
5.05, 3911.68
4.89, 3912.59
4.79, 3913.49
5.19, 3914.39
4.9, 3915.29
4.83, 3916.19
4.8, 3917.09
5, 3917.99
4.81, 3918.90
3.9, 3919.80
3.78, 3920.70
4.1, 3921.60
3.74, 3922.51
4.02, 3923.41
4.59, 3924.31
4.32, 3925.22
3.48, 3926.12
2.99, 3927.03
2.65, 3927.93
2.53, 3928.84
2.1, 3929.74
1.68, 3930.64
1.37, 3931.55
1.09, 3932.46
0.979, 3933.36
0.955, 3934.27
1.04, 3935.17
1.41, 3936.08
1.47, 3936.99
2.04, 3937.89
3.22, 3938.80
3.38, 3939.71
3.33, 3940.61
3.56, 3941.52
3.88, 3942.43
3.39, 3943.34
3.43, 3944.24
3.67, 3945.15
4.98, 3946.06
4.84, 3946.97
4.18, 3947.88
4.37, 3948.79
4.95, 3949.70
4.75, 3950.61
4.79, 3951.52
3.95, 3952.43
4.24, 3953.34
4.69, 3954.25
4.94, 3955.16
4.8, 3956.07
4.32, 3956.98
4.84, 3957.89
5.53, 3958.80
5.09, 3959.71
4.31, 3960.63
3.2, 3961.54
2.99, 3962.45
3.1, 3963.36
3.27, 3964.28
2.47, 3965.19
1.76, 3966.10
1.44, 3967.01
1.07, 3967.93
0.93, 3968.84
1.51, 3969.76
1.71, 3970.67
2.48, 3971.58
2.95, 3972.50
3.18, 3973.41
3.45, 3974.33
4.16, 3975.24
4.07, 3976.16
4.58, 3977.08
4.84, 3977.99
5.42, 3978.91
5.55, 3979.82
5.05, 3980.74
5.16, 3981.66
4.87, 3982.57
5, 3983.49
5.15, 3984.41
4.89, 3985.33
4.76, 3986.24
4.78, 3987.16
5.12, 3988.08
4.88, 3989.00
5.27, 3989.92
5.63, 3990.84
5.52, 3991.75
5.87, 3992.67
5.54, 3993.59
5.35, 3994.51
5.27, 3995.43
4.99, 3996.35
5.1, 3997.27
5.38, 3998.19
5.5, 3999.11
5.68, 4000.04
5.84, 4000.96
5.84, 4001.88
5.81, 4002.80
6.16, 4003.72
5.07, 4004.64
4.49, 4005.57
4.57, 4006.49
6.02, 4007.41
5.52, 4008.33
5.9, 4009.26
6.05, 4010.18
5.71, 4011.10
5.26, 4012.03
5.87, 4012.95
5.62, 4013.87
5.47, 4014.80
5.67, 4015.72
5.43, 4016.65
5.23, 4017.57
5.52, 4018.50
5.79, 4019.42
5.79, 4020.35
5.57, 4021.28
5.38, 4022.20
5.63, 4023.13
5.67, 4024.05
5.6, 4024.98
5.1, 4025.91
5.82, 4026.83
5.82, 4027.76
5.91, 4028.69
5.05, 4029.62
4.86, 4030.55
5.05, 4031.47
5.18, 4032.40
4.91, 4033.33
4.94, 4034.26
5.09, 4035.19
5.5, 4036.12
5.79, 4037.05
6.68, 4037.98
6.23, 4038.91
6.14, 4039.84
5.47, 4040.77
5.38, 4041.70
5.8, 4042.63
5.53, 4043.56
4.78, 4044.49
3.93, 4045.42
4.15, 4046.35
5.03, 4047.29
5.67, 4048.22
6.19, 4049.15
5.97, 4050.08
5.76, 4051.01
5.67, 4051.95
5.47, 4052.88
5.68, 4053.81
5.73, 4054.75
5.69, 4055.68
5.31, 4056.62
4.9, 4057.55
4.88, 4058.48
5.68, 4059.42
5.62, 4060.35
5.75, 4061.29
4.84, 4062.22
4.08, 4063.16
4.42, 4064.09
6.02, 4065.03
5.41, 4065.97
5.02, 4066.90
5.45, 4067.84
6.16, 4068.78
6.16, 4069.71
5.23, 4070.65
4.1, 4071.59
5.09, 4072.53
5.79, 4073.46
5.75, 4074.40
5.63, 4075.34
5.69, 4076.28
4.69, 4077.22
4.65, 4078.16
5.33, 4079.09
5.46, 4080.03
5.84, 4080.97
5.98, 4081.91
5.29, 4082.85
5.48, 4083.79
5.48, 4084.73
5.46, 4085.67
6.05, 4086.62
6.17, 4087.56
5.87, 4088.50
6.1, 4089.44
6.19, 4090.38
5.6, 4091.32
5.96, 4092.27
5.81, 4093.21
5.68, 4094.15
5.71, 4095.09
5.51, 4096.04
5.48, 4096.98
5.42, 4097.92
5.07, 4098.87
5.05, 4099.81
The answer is 1.45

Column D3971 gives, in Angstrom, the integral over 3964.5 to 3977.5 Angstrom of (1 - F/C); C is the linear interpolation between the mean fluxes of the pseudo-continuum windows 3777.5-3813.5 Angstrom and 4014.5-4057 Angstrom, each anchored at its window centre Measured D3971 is 6.7 Angstrom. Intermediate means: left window 4.69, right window 5.48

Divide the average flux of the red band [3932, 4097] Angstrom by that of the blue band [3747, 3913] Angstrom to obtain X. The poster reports 1.2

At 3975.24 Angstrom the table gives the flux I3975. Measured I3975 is 4.16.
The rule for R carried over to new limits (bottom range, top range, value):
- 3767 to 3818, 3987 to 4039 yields 1.34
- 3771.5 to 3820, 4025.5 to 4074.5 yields 1.33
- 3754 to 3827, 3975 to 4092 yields 1.40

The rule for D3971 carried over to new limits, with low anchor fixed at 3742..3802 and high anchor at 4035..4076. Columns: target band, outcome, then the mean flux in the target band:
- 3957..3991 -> 8.0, 3.9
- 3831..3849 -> 3.8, 3.58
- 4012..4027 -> -0.8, 5.56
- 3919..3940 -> 9.5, 2.67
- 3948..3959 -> 0.8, 4.65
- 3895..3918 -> 1.2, 4.56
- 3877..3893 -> 3.0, 3.82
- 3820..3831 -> 2.9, 3.29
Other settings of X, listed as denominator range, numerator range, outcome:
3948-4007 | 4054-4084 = 1.21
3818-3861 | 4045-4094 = 1.46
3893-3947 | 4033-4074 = 1.45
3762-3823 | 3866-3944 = 0.86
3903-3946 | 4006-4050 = 1.55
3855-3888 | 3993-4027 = 1.29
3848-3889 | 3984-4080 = 1.24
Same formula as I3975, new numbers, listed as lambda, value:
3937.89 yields 2.04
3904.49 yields 4.11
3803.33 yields 5.16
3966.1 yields 1.76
